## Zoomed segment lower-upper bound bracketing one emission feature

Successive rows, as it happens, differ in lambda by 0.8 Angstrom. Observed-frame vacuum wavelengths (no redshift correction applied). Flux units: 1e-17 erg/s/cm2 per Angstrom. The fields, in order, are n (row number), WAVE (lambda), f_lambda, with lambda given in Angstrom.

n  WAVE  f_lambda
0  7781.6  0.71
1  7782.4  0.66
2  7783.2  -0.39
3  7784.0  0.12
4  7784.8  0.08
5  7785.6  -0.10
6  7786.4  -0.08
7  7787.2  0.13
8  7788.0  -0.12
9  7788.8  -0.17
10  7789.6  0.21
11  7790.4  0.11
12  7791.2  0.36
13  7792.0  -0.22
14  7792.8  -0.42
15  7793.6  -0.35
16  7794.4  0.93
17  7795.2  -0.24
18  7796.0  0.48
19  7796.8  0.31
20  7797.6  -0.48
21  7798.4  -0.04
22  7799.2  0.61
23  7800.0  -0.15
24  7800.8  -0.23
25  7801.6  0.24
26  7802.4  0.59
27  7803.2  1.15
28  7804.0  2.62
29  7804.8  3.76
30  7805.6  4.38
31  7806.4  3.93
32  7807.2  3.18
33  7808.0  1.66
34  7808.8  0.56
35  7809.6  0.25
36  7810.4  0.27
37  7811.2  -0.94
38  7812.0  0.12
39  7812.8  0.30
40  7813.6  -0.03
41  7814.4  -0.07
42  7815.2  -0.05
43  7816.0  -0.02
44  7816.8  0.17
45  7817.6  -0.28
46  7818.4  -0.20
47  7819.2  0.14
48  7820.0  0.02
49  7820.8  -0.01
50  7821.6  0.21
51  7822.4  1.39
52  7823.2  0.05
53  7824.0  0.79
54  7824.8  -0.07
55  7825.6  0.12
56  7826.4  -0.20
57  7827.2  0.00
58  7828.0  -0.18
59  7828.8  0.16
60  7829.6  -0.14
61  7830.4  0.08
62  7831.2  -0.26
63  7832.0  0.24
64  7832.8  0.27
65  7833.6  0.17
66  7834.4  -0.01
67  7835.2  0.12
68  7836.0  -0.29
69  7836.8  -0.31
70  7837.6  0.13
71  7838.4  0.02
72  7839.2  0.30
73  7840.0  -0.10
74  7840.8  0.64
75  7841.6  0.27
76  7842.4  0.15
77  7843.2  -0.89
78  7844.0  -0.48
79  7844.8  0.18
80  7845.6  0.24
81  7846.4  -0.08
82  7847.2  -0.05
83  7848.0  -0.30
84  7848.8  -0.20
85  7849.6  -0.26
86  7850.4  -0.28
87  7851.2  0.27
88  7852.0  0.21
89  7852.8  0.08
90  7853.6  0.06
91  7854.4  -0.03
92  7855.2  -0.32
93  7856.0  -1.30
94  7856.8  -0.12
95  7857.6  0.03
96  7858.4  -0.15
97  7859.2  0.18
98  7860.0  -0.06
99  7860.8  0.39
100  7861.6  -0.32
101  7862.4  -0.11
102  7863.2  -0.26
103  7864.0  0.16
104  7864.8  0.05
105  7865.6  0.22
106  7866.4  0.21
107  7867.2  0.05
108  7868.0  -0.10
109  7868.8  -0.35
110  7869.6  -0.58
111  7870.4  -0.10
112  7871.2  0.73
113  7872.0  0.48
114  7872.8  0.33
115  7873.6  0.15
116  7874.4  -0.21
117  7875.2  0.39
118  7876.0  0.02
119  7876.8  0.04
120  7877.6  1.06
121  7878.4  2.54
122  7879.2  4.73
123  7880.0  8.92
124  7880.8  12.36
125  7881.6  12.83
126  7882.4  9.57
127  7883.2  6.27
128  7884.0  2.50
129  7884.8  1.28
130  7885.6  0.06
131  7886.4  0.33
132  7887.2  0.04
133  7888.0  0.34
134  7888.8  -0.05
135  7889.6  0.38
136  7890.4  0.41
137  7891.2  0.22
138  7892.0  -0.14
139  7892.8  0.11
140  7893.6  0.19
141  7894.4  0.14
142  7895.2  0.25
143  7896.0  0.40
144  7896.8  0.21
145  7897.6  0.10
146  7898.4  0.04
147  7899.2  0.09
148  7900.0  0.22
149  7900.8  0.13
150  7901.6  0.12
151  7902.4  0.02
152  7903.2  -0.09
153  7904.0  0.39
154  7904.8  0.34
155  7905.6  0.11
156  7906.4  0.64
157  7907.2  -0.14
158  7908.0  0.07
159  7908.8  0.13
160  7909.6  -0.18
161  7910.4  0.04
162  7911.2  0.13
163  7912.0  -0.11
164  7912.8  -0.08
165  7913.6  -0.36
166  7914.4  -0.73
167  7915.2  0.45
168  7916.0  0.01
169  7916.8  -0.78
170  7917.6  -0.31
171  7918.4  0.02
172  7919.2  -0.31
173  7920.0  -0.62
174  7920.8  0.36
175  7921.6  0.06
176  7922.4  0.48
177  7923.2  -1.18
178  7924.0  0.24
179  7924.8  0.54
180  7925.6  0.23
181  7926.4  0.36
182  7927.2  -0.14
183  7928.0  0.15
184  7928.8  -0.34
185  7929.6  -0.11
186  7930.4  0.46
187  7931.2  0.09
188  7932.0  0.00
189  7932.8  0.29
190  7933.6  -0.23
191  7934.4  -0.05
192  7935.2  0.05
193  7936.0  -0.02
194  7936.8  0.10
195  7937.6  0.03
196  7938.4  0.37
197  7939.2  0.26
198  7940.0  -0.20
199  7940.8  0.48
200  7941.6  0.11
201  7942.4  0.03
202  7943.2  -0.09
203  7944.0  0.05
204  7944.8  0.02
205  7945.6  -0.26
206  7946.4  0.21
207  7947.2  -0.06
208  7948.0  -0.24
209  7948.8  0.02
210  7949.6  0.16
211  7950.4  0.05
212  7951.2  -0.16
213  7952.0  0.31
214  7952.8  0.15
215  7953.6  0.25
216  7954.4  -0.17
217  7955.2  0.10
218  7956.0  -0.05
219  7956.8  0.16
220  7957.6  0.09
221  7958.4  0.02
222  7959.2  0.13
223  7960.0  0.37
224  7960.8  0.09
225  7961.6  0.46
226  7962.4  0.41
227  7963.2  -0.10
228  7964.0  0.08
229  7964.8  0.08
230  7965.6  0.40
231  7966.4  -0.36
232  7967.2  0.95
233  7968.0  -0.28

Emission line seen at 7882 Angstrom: [O III]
